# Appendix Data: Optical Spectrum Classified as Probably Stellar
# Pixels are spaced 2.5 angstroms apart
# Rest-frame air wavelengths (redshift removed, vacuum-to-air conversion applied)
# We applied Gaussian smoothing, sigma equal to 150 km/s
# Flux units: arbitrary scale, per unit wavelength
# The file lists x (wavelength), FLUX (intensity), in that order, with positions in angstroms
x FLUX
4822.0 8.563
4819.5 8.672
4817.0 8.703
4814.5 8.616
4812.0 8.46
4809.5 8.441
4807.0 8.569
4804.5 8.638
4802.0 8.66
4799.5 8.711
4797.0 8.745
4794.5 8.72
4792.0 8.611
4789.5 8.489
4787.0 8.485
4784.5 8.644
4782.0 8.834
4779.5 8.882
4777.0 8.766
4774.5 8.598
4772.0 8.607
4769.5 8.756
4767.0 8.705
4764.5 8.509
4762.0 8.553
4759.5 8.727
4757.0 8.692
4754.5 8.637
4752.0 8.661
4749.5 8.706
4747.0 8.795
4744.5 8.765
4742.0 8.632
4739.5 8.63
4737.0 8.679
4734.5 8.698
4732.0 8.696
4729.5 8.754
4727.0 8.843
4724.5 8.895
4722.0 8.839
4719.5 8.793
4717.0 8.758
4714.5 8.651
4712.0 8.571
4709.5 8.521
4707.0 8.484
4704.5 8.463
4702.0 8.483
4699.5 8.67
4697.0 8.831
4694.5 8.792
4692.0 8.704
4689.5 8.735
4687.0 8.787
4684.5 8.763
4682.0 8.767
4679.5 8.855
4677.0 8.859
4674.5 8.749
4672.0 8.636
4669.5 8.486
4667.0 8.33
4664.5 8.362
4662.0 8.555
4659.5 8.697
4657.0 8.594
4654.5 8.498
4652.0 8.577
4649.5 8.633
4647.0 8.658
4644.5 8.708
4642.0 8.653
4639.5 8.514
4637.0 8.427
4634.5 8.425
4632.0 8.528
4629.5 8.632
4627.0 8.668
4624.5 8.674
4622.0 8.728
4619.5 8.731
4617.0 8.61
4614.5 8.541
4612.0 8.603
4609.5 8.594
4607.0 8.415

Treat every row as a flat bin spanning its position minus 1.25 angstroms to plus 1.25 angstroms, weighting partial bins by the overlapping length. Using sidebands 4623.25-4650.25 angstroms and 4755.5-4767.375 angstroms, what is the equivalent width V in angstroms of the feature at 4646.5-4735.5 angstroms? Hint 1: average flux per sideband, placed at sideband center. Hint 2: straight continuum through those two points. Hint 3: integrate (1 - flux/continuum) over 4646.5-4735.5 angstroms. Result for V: -0.59 angstroms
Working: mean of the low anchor 8.59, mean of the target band 8.67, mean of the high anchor 8.63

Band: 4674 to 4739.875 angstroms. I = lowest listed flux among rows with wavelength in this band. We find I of 8.463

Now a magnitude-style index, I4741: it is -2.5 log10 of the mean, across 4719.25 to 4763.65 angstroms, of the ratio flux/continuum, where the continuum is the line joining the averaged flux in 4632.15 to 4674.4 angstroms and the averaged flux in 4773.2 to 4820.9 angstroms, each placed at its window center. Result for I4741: -0.01 mag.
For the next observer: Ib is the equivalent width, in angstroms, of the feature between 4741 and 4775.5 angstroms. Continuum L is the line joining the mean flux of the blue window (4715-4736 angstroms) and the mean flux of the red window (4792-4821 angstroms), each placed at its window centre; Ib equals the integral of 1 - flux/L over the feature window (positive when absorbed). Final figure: 0.2 angstroms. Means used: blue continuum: 8.78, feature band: 8.67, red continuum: 8.63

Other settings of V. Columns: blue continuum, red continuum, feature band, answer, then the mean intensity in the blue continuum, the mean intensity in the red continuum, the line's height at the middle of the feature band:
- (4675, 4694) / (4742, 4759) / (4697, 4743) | 0.34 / 8.78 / 8.7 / 8.74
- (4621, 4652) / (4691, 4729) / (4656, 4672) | 0.22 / 8.6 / 8.69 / 8.63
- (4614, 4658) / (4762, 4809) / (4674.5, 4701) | -0.47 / 8.6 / 8.66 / 8.62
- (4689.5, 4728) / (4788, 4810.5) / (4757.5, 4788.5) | -0.11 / 8.69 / 8.62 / 8.64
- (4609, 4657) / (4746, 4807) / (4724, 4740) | -0.17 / 8.6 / 8.67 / 8.65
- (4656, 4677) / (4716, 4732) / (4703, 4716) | 0.30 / 8.57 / 8.81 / 8.75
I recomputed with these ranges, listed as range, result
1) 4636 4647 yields 8.427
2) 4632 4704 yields 8.33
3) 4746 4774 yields 8.509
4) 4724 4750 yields 8.63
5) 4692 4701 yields 8.67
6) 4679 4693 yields 8.704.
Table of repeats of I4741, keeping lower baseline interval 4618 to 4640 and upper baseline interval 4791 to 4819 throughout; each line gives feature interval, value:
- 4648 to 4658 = 0.00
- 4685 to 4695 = -0.02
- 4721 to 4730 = -0.03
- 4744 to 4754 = -0.01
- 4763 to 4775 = 0.00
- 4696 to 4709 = 0.00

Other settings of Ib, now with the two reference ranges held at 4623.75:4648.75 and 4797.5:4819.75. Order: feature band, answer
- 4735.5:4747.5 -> -0.1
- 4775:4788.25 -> -0.2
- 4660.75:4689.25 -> -0.2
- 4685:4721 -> -0.3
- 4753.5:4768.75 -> -0.1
